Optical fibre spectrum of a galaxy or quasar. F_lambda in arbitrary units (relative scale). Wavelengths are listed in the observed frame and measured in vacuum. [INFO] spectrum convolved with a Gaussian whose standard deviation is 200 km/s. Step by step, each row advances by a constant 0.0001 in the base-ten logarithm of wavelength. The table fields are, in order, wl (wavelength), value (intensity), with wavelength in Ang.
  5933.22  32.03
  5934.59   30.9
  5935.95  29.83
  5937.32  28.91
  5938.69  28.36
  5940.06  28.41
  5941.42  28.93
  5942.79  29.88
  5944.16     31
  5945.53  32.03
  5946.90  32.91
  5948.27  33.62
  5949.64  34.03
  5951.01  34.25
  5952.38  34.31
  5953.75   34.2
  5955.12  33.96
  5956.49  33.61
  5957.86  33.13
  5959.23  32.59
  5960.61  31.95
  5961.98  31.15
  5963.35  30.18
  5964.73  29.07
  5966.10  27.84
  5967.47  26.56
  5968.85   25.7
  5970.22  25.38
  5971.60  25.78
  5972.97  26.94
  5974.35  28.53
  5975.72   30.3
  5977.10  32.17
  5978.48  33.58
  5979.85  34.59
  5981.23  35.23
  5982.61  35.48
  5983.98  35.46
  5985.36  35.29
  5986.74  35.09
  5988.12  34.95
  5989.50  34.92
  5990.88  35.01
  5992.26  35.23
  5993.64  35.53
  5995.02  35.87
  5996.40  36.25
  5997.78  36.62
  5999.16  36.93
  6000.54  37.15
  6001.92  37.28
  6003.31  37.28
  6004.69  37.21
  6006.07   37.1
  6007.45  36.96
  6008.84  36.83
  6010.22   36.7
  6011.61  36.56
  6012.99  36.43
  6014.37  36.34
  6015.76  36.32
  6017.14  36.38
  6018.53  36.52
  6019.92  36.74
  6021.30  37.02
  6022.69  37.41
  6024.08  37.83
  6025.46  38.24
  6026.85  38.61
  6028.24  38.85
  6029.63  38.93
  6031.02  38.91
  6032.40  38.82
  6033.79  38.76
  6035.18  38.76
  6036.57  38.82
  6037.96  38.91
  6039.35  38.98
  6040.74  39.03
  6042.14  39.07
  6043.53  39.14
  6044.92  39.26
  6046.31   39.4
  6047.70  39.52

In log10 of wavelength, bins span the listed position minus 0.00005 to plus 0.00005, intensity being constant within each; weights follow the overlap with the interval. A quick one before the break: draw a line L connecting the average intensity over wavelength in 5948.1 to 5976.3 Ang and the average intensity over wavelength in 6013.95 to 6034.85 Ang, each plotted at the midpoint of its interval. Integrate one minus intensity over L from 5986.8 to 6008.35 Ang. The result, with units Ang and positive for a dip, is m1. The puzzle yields -1.0 Ang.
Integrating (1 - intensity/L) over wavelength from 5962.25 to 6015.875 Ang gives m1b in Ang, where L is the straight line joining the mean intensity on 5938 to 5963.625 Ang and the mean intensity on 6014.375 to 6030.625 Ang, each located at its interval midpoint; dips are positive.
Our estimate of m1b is 2.0 Ang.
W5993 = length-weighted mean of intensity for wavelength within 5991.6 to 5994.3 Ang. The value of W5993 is 35.4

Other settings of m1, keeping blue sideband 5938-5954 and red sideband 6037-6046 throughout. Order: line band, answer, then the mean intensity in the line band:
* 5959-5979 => 2.7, 29.1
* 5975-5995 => 0.1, 34.5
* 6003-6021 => 0.0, 36.7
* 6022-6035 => -0.1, 38.5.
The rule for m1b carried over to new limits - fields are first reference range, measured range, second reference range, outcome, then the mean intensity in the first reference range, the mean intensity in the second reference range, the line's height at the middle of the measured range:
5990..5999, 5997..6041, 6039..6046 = -0.11 Ang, 35.8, 39.1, 37.5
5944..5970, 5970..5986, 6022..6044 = 0.89 Ang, 31.6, 38.7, 33.5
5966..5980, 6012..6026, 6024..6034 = 0.00 Ang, 28.7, 38.7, 36.9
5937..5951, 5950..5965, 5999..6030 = -0.25 Ang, 31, 37.2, 32.2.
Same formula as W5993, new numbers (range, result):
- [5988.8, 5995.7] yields 35.3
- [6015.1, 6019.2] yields 36.4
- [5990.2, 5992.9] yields 35.1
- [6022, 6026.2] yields 37.9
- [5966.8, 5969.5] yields 26.1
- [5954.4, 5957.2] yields 33.8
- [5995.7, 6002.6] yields 36.9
